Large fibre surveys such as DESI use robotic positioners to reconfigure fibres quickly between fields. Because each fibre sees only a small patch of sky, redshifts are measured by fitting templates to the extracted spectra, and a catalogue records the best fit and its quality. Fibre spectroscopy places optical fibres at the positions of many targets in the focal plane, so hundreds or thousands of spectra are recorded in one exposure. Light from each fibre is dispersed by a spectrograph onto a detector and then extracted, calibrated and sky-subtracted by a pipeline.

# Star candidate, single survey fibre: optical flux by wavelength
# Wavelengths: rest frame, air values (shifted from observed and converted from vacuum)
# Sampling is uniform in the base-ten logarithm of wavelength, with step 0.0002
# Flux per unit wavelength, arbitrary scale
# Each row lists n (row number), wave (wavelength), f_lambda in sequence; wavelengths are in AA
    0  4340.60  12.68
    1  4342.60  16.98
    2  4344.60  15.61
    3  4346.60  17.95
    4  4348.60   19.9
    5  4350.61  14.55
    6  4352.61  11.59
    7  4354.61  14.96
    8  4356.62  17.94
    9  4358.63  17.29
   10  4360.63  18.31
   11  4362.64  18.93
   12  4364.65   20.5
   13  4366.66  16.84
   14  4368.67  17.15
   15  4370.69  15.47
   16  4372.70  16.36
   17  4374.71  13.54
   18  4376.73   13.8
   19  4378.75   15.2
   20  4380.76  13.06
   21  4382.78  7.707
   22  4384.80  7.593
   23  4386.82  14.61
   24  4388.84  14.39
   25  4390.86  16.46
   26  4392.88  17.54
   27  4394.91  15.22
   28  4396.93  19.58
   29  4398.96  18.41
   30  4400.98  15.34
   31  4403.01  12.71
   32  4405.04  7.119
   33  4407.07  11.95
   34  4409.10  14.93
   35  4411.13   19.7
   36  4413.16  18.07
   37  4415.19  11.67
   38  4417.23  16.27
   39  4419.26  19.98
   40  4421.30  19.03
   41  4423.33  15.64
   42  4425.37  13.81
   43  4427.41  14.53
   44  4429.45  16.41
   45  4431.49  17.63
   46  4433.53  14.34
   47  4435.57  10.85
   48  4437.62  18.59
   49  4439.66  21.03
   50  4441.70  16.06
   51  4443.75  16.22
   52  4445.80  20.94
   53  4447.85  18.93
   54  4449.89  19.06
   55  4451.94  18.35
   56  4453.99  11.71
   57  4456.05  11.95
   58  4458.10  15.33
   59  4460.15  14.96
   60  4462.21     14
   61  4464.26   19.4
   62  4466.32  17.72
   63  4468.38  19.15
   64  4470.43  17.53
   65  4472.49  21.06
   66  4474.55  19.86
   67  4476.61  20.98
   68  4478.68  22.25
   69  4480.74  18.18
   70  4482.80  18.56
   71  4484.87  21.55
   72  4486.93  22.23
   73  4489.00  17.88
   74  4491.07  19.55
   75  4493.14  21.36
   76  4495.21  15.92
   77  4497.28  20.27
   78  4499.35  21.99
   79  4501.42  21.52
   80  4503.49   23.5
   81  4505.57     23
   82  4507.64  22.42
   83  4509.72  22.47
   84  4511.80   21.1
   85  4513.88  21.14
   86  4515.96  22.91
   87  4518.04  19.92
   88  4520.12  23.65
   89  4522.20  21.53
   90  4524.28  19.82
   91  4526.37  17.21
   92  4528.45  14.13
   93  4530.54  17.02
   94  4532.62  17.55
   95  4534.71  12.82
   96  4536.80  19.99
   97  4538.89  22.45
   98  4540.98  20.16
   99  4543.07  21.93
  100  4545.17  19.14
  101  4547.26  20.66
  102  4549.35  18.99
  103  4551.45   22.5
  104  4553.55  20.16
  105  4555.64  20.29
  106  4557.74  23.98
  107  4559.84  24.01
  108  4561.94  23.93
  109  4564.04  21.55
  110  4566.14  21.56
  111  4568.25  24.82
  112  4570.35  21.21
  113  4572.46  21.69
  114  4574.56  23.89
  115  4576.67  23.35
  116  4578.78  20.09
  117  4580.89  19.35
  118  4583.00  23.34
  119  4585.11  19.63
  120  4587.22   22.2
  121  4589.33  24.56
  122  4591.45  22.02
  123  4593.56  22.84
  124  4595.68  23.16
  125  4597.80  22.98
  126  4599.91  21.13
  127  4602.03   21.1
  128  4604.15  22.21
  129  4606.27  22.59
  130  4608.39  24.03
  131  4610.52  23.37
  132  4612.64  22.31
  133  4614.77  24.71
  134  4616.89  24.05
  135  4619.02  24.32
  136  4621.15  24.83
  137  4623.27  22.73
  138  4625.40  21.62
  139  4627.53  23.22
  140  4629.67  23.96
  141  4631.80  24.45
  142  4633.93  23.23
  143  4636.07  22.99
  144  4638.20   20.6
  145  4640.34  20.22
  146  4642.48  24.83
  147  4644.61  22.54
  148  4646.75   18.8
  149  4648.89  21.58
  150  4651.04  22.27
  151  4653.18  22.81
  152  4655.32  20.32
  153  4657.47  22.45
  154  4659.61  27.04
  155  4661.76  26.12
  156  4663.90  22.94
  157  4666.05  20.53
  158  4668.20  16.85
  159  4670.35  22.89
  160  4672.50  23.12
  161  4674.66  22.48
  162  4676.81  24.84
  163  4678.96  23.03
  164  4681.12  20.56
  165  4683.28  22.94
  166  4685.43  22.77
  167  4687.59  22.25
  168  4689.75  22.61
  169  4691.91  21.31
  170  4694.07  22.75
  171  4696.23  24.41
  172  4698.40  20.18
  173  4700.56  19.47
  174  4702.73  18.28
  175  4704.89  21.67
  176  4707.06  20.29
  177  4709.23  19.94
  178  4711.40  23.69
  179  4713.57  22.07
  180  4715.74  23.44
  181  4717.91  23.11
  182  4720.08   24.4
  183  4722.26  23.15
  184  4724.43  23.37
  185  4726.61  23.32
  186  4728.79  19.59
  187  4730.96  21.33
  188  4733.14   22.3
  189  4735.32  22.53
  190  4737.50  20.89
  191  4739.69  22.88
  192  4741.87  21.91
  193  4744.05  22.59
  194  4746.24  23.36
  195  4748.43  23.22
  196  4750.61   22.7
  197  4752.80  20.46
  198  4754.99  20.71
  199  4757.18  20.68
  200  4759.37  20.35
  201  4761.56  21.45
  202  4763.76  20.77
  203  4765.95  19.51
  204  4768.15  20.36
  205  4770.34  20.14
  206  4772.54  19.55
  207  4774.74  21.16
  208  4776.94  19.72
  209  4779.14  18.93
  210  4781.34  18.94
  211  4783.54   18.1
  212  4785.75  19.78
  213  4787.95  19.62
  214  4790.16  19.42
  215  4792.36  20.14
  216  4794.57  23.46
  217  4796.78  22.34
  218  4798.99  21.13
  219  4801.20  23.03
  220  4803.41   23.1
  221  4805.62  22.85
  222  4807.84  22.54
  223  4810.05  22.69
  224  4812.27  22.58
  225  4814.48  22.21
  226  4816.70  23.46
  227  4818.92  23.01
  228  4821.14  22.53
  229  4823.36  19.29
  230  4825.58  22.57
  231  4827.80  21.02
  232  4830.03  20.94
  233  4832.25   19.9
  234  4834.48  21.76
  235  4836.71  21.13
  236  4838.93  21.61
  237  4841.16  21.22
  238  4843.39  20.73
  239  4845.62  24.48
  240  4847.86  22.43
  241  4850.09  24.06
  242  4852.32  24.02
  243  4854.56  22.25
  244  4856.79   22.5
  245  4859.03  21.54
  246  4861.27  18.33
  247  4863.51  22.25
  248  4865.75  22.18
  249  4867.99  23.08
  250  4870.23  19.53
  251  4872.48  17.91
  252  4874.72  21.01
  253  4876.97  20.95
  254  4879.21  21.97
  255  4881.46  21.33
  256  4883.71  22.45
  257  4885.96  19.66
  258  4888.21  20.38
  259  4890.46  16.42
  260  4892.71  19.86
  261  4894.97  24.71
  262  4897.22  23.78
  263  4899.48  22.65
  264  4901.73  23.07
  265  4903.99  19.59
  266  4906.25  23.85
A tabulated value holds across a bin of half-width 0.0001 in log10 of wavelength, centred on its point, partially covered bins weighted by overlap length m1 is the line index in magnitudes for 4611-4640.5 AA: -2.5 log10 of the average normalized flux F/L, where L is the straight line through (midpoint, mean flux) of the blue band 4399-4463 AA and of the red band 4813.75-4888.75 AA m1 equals -0.25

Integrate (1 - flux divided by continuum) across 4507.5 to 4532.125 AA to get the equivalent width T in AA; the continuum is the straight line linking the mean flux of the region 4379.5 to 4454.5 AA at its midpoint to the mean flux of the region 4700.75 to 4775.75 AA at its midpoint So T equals -3.7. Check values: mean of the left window 15.6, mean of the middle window 20.1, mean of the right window 21.6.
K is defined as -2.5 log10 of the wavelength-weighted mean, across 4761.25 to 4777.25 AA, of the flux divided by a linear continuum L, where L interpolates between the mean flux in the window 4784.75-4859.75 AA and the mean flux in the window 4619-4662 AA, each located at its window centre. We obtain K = 0.10 mag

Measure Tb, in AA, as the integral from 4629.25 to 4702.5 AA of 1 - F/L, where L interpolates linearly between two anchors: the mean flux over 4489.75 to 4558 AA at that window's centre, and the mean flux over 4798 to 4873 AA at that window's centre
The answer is -4.4 AA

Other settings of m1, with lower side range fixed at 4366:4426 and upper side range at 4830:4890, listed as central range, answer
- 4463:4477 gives -0.200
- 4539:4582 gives -0.248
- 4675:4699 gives -0.186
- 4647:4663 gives -0.232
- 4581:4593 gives -0.248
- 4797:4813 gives -0.095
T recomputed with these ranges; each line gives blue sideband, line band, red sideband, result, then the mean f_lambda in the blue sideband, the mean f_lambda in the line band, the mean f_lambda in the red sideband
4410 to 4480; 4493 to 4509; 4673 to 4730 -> -2.64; 17.2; 21.3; 22.2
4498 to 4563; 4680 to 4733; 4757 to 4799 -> -4.12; 20.7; 22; 20.2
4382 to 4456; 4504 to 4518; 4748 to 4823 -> -4.17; 15.6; 22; 21.2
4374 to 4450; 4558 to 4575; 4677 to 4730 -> -3.49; 15.4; 22.9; 22.1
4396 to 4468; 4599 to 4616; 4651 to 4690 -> -1.50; 16.1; 22.7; 22.6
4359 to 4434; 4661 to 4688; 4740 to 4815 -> -3.79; 15.4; 22.4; 21.2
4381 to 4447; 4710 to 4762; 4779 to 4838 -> -4.95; 15.4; 22.2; 21.4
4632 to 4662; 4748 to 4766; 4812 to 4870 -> 0.87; 22.5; 21.1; 21.9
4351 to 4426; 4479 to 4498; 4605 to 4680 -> -1.34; 15.4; 19.6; 22.8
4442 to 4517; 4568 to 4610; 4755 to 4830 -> -4.97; 19.3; 22.3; 21.1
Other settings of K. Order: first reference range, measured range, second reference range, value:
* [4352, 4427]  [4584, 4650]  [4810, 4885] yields -0.219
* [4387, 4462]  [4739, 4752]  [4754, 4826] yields -0.114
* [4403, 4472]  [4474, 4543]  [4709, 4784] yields -0.164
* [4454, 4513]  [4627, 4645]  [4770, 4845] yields -0.134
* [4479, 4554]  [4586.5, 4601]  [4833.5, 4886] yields -0.111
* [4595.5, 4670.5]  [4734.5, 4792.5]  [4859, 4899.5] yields 0.053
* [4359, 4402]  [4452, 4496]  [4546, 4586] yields 0.035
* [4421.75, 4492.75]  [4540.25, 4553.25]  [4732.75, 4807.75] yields -0.108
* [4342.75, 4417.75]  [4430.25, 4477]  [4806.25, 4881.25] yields -0.050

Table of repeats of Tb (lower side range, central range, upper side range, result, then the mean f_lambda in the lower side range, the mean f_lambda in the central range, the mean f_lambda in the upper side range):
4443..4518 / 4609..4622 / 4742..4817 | -2.41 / 19.3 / 23.9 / 21.2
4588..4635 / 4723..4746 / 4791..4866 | 0.39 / 23.1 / 22.1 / 22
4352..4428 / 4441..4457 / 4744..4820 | -0.43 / 15.4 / 16.7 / 21.2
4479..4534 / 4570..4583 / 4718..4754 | -0.54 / 20.2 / 21.8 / 22.4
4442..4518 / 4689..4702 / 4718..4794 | -0.59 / 19.3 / 21.7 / 21.1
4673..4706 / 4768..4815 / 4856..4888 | 0.97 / 22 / 21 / 21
